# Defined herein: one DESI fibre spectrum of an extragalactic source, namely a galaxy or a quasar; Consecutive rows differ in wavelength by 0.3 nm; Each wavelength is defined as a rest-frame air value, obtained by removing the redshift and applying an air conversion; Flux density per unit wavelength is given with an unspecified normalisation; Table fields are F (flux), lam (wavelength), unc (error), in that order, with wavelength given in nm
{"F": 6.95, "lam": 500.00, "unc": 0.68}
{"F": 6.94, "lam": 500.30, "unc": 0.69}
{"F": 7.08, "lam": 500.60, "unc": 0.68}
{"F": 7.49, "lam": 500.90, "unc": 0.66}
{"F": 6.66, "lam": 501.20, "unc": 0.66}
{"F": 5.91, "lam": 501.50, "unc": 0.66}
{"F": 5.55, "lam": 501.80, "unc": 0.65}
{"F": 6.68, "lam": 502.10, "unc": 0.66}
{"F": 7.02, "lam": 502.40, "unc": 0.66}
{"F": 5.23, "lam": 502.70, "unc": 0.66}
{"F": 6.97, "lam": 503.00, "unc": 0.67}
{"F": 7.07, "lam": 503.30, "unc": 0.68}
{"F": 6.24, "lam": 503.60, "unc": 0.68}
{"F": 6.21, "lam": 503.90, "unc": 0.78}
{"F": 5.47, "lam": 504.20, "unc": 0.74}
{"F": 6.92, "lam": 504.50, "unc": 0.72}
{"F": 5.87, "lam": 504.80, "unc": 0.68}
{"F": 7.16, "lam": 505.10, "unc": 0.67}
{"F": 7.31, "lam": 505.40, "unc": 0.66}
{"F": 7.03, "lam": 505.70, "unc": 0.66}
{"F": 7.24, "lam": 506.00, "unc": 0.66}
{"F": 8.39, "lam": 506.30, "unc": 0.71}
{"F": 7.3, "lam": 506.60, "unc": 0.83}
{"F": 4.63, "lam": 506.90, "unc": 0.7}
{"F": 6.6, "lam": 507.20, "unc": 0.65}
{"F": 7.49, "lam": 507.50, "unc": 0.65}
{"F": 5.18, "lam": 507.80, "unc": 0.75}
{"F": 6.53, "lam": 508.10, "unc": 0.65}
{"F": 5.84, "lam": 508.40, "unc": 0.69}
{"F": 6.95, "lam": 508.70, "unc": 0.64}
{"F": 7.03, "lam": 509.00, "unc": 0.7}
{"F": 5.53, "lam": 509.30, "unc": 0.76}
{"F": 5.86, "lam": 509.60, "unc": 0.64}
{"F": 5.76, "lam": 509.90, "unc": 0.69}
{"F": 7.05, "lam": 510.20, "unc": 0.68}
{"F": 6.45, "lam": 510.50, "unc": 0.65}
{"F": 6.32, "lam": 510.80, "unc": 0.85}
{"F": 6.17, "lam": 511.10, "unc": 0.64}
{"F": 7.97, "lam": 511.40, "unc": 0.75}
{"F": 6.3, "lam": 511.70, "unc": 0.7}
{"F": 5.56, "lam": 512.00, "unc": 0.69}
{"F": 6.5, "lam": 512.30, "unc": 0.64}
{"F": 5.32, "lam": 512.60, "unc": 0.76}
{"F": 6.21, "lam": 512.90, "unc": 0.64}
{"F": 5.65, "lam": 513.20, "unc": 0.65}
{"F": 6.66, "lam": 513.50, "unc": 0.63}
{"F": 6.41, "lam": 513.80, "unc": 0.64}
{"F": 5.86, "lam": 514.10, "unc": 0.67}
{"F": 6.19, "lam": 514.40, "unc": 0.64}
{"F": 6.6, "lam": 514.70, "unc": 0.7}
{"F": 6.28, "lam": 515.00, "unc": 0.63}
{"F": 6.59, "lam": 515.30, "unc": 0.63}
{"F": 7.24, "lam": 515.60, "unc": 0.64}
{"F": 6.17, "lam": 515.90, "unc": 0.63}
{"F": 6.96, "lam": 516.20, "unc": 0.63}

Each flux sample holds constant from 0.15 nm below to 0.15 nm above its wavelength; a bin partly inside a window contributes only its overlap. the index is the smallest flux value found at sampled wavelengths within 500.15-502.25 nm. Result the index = 5.55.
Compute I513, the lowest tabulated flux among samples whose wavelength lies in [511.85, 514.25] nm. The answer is 5.32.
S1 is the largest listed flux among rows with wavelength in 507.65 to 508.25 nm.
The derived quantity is 6.53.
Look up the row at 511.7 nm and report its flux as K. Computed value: 6.3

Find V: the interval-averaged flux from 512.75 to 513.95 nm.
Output 6.23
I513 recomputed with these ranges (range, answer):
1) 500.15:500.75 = 6.94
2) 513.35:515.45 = 5.86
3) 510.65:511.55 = 6.17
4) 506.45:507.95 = 4.63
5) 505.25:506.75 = 7.03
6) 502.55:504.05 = 5.23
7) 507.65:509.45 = 5.18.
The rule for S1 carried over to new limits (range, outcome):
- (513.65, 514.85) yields 6.6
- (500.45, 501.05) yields 7.49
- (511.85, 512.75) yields 6.5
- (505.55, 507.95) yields 8.39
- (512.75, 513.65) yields 6.66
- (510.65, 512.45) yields 7.97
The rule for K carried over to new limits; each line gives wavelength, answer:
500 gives 6.95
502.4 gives 7.02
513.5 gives 6.66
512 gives 5.56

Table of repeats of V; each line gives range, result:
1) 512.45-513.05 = 5.77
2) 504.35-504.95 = 6.39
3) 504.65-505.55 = 6.78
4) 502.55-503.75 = 6.38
